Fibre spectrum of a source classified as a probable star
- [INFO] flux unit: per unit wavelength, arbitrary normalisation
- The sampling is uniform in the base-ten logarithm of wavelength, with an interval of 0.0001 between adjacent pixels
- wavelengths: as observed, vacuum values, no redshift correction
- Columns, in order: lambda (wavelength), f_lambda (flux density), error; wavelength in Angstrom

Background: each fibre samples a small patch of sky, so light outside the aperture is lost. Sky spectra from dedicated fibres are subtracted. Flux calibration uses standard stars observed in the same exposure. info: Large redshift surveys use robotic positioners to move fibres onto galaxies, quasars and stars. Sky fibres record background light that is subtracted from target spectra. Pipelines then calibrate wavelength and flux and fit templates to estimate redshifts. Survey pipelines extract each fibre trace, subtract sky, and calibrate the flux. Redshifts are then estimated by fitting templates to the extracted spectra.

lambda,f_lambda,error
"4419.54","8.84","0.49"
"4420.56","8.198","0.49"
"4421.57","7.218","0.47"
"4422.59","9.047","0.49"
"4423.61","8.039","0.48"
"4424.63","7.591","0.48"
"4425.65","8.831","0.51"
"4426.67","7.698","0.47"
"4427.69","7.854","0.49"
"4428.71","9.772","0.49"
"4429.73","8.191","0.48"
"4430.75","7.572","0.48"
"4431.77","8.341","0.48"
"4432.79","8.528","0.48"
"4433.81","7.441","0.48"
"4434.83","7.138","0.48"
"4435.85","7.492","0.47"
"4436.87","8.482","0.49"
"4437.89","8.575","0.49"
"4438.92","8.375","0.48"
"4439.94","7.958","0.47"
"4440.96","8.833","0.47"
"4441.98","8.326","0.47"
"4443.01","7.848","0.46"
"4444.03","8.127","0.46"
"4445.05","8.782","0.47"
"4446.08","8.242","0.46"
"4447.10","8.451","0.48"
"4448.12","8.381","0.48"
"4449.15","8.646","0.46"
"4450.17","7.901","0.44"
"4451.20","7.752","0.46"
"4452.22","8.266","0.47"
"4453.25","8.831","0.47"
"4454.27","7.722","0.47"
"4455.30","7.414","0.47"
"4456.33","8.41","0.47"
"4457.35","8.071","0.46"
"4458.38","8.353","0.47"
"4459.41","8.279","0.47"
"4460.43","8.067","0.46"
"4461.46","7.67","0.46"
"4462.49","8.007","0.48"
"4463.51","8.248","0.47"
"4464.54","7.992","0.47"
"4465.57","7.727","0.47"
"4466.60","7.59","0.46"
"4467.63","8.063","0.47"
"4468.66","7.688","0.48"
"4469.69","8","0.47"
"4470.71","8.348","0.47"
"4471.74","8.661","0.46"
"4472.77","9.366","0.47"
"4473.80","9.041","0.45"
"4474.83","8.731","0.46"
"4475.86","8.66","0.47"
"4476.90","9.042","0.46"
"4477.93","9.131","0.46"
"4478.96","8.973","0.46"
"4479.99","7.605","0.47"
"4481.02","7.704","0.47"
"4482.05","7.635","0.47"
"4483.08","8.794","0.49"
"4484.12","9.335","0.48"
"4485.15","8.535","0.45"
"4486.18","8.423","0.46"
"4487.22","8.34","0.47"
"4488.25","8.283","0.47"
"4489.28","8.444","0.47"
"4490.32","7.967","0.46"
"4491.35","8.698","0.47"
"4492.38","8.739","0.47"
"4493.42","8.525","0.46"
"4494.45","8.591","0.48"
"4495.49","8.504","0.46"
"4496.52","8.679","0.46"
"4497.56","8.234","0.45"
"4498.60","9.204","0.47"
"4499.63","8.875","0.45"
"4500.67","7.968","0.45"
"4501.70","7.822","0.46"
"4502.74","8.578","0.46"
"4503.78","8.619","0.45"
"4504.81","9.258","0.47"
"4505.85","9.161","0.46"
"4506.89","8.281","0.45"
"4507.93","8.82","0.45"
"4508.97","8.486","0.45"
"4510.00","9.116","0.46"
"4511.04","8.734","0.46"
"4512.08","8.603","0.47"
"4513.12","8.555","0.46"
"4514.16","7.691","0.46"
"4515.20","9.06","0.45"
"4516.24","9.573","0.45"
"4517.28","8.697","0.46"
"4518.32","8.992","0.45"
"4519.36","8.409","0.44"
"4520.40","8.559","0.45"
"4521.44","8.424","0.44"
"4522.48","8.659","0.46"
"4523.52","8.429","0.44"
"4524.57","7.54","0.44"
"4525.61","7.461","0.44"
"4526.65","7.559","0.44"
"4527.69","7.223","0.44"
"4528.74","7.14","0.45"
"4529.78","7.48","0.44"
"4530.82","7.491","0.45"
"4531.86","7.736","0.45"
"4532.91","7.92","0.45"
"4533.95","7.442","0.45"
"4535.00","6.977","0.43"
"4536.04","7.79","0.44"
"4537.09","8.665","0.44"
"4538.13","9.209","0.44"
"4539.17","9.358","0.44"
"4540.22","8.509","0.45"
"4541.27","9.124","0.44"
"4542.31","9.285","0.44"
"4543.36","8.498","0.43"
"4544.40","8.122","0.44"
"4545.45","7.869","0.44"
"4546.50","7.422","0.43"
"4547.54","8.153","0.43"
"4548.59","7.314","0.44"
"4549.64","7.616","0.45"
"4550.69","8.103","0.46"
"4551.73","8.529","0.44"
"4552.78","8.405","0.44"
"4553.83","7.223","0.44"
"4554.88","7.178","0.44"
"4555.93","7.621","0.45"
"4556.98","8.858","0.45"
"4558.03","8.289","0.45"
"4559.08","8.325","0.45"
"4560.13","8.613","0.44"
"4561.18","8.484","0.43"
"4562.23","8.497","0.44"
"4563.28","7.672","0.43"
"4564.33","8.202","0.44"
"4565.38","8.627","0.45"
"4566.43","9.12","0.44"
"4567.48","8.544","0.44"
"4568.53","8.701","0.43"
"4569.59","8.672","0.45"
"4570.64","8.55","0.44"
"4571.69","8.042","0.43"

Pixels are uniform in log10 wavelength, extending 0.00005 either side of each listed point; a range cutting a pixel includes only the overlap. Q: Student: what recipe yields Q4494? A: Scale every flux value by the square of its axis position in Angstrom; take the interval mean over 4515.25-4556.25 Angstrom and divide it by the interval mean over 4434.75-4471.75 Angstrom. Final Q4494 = 1.0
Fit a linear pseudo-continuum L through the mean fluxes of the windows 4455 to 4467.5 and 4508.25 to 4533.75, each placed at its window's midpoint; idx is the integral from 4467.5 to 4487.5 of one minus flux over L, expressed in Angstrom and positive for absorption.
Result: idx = -1.1 Angstrom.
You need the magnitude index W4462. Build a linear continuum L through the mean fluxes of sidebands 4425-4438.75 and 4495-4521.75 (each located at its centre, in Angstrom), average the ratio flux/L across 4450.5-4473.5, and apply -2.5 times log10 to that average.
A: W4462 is 0.03 mag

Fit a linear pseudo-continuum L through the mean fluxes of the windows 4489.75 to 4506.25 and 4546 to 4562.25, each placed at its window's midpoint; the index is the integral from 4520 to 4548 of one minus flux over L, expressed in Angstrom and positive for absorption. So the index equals 0.5 Angstrom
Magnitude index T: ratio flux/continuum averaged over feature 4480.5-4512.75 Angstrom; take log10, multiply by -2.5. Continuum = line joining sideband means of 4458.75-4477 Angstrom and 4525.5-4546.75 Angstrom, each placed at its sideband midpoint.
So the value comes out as -0.05 mag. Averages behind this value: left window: 8.27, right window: 8.03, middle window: 8.55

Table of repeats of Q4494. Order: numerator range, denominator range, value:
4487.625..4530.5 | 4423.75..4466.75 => 1.06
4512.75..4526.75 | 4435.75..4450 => 1.05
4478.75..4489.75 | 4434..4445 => 1.05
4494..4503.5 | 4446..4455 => 1.05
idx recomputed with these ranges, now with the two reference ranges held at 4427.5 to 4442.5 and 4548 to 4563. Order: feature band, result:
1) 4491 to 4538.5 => -1.4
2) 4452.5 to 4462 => 0.1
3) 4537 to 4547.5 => -0.7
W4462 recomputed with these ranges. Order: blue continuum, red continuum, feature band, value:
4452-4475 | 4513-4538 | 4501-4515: -0.064 mag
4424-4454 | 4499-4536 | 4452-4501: -0.017 mag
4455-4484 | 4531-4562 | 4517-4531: 0.025 mag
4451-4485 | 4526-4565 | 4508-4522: -0.071 mag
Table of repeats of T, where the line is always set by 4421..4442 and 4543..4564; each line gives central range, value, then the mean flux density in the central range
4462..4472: 0.01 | 8.02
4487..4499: -0.05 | 8.51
